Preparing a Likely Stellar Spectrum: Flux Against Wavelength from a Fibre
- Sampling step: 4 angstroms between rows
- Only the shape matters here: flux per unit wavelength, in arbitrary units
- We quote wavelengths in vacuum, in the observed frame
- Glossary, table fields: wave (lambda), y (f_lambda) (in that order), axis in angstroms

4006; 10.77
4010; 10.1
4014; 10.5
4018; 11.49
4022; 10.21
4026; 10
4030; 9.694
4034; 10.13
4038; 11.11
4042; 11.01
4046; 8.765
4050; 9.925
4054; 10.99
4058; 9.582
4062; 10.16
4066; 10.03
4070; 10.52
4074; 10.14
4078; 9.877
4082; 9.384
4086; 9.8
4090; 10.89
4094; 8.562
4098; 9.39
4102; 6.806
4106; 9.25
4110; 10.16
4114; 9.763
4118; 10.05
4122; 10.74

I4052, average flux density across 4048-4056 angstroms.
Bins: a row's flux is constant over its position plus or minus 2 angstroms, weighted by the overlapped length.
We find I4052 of 10.5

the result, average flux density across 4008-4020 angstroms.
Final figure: 10.7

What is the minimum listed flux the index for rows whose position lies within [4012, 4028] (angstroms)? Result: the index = 10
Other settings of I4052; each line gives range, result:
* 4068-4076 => 10.3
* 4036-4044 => 11.1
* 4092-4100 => 8.98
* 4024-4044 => 10.4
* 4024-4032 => 9.85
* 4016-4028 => 10.6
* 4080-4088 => 9.59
